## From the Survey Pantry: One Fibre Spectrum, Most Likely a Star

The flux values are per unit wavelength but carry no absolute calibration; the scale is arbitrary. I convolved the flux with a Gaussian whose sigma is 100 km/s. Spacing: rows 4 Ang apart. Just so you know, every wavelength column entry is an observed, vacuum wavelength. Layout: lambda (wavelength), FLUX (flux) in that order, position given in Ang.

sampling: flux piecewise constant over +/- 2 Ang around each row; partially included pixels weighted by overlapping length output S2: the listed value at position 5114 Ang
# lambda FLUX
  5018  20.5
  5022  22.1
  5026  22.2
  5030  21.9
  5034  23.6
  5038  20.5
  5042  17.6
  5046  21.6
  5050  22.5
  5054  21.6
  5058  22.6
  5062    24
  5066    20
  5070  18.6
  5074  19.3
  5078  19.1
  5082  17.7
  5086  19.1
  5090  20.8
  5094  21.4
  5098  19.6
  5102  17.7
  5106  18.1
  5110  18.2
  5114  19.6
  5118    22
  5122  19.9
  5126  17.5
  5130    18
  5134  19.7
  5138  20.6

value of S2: 19.6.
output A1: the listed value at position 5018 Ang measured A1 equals 20.5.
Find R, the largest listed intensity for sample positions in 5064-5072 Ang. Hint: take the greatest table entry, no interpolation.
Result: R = 20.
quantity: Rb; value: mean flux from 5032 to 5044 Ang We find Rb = 20.6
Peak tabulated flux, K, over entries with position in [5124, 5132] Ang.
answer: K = 18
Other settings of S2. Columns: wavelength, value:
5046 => 21.6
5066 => 20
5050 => 22.5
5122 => 19.9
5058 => 22.6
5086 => 19.1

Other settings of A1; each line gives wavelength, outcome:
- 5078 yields 19.1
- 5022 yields 22.1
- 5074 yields 19.3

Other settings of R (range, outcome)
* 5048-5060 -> 22.6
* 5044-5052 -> 22.5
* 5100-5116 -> 19.6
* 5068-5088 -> 19.3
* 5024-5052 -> 23.6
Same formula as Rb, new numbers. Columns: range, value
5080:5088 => 18.4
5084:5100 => 20.2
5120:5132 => 18.5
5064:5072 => 19.3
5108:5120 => 19.9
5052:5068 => 22.1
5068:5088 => 18.8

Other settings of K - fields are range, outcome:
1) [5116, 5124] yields 22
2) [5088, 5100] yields 21.4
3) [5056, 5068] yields 24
